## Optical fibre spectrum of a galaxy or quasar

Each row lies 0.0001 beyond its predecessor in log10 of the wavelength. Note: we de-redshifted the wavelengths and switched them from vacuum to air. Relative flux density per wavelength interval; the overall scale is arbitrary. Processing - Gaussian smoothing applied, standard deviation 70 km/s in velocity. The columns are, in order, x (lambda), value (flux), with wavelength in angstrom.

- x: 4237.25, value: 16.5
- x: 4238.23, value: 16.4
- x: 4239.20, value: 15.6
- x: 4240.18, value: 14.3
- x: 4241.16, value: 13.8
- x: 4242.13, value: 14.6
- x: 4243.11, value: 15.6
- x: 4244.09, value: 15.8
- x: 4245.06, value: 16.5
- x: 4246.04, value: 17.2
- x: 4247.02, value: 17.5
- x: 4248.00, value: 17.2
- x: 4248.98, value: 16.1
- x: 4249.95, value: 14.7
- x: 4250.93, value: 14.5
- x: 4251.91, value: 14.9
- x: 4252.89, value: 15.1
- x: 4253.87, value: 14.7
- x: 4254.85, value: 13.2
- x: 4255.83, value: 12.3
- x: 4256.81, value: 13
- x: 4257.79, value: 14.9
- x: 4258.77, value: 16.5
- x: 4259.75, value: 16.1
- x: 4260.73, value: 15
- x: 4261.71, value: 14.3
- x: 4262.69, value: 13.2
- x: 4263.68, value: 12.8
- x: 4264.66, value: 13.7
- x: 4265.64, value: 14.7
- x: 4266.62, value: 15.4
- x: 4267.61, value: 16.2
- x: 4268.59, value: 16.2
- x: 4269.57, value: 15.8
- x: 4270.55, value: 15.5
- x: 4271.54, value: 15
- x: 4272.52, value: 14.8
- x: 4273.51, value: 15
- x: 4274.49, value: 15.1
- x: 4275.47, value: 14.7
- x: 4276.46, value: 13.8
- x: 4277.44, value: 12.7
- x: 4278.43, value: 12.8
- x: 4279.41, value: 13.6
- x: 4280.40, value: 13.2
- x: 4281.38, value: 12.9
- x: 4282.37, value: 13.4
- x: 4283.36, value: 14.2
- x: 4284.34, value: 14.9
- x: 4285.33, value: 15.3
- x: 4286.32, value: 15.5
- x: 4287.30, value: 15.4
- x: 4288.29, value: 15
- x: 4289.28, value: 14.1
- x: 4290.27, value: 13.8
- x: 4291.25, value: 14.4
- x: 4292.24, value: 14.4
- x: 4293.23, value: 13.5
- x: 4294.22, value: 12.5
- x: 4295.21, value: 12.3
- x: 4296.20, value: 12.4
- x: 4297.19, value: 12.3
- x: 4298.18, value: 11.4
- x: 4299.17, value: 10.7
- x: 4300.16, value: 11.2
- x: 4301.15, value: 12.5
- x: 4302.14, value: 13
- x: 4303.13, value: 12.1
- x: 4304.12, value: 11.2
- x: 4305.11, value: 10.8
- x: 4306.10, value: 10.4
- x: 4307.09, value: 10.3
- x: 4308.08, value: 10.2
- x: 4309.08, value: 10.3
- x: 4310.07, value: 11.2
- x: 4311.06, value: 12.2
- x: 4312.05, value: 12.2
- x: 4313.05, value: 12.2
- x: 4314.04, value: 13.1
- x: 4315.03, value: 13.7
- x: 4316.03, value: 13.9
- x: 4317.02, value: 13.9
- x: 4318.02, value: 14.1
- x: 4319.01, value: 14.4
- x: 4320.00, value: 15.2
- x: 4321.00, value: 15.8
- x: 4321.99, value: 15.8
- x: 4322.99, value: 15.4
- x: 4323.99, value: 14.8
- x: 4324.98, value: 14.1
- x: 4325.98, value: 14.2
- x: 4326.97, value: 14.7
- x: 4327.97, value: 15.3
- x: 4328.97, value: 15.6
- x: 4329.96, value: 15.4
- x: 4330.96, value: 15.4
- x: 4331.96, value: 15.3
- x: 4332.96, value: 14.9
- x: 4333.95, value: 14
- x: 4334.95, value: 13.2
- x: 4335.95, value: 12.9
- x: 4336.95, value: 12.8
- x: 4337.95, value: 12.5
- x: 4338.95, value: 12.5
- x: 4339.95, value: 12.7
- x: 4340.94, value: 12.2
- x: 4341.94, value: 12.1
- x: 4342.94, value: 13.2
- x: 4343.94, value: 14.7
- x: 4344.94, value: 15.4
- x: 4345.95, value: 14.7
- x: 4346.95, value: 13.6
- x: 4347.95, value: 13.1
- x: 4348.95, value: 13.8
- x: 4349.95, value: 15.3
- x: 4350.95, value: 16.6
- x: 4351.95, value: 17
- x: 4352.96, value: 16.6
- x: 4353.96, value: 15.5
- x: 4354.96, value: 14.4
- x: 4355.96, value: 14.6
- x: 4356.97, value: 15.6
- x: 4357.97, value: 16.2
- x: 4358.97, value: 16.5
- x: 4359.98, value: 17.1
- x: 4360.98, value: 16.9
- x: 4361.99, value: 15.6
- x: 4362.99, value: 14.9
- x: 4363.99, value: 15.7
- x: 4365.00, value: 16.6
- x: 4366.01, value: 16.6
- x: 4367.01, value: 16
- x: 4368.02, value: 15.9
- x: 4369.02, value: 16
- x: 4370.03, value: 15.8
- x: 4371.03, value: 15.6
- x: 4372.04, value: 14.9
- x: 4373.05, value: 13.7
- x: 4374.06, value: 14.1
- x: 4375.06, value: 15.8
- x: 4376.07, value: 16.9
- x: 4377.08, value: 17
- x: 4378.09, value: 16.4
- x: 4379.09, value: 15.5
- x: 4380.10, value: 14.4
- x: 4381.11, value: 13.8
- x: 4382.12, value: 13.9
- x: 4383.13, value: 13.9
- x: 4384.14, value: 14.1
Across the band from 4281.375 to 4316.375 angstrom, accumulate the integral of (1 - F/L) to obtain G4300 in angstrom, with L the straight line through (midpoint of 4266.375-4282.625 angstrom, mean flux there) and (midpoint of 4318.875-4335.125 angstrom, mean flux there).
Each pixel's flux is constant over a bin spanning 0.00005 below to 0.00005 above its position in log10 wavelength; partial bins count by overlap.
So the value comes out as 4.65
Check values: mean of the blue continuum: 14.5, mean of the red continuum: 15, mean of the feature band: 12.7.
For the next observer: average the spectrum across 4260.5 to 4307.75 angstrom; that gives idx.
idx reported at 13.6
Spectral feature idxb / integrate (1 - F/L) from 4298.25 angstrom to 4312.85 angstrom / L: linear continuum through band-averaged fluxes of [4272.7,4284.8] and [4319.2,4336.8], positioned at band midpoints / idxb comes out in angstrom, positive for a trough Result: 3.1 angstrom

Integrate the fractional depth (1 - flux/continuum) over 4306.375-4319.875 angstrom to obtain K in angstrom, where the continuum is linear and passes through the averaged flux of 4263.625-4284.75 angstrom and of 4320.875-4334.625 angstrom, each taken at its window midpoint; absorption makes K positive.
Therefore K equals 2.2 angstrom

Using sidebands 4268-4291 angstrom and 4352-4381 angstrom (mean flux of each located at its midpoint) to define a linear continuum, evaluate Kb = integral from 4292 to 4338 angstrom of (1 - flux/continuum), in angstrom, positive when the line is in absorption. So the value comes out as 5.6 angstrom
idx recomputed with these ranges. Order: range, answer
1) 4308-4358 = 14.1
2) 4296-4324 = 12.6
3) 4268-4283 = 14.3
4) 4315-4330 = 14.8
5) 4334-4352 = 13.7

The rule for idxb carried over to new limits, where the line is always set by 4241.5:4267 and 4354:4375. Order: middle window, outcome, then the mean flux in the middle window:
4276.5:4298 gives 2.07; 13.7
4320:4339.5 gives 1.21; 14.5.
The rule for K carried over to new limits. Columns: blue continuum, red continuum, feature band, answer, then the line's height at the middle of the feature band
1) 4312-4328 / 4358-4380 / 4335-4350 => 1.7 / 15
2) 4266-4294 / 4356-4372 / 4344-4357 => 0.6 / 15.7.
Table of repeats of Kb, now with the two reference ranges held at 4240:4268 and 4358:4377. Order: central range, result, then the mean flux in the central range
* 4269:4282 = 0.8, 14.2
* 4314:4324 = 0.6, 14.6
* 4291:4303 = 2.2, 12.5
